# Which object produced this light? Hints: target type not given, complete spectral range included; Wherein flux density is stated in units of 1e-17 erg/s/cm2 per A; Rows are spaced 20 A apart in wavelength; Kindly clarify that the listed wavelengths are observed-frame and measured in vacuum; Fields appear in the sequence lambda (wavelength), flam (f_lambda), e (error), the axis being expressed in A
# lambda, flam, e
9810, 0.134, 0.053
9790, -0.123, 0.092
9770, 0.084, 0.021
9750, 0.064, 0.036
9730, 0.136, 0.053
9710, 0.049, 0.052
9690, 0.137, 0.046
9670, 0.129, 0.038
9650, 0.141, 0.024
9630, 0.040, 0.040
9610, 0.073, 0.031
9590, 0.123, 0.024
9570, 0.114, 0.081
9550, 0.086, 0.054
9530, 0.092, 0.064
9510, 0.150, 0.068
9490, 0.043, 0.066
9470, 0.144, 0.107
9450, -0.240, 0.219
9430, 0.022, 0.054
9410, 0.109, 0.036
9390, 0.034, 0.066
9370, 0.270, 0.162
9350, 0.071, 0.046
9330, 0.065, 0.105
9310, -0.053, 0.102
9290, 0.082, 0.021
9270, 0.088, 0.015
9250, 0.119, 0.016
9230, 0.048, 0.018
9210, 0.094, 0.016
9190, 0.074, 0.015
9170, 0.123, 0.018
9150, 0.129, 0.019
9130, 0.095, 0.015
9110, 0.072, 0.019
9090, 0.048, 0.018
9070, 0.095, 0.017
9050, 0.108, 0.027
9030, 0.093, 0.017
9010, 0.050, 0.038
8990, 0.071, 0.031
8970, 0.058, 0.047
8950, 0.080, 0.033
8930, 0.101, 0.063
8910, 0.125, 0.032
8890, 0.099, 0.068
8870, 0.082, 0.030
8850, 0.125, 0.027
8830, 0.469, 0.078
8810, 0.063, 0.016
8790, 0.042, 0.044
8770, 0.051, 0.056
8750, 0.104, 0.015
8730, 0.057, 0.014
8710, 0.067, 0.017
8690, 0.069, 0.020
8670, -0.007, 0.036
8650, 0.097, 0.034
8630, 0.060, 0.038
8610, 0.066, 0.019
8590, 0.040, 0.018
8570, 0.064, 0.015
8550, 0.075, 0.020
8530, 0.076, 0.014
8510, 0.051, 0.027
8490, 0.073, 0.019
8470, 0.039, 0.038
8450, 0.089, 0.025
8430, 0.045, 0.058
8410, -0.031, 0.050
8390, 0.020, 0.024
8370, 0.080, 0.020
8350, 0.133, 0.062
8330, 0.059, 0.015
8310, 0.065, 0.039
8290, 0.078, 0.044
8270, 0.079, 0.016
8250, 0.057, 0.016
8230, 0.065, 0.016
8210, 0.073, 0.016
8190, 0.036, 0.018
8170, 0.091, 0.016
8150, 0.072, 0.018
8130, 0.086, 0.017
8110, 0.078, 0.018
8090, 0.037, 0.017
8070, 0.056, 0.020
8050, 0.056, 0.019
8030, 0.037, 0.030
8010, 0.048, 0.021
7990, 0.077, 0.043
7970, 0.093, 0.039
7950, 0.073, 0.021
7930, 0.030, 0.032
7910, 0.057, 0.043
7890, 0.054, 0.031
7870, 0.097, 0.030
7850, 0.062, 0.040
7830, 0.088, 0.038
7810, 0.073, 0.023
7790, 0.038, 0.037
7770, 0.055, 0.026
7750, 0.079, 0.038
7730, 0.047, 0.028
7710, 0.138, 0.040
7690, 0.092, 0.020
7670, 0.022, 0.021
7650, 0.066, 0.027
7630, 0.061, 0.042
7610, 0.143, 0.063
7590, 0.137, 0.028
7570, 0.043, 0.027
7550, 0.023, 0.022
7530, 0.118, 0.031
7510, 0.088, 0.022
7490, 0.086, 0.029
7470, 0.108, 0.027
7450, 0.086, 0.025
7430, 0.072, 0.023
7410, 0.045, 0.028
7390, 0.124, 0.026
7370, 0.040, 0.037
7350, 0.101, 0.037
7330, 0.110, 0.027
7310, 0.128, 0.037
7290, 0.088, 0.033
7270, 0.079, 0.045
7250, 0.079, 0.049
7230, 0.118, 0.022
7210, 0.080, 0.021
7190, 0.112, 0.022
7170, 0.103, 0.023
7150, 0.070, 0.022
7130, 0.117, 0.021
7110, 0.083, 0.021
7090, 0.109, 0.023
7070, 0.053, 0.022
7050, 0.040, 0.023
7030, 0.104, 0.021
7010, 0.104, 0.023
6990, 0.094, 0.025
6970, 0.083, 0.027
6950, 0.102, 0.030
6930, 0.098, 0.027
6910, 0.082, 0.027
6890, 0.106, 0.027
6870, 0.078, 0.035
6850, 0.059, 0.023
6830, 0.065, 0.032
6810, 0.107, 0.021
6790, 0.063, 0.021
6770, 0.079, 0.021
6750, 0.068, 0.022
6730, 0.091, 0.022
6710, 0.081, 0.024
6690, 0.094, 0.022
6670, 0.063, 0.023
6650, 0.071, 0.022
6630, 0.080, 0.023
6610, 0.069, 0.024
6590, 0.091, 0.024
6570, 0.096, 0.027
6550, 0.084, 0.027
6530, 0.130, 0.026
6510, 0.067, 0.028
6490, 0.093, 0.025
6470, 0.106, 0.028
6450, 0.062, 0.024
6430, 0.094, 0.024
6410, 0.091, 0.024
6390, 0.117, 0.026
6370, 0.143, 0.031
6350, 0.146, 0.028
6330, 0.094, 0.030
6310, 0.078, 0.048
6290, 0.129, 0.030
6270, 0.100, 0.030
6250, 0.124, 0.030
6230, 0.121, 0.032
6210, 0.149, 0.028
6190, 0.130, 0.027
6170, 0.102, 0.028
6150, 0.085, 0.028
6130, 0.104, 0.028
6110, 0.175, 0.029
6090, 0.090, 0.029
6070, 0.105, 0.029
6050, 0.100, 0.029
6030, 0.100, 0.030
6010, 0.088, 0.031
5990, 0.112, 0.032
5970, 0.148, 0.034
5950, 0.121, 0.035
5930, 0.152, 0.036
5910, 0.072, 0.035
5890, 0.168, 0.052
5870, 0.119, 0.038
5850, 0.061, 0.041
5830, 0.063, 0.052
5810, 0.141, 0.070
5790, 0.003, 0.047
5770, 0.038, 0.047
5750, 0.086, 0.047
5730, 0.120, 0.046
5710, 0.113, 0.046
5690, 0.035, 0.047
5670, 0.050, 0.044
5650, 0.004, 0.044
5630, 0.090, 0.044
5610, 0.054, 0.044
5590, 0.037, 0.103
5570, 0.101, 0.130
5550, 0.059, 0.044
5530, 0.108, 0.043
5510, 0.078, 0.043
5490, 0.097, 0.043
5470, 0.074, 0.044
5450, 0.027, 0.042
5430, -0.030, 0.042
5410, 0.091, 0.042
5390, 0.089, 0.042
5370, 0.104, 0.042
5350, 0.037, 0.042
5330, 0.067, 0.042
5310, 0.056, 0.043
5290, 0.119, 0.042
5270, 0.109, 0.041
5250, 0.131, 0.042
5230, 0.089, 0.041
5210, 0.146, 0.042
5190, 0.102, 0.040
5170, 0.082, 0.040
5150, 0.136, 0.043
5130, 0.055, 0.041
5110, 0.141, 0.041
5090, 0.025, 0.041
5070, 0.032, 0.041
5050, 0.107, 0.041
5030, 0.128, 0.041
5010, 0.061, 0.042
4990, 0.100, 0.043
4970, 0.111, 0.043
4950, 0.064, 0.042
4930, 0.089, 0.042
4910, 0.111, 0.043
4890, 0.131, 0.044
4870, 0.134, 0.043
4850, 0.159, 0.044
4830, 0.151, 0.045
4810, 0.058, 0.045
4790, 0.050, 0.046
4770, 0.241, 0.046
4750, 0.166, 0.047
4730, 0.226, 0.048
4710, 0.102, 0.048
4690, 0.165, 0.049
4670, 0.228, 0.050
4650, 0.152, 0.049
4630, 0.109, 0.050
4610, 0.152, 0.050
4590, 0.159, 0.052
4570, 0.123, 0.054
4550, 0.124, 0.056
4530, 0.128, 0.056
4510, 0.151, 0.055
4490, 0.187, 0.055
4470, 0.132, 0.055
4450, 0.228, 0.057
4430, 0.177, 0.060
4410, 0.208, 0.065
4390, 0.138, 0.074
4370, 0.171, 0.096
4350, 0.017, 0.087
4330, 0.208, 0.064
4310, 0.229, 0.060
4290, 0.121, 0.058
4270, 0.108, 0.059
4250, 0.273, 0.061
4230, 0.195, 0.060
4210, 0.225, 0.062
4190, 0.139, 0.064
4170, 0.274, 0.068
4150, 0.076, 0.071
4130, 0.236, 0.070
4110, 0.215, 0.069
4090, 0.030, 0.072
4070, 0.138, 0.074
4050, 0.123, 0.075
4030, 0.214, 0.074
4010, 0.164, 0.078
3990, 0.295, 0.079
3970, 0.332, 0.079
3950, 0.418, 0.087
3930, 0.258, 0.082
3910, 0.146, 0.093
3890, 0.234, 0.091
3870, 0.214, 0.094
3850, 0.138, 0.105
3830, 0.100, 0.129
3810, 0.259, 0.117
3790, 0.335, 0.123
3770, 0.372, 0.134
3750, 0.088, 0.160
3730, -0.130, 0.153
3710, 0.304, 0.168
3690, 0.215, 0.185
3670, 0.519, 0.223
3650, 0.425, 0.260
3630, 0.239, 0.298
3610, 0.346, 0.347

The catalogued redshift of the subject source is 1.369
